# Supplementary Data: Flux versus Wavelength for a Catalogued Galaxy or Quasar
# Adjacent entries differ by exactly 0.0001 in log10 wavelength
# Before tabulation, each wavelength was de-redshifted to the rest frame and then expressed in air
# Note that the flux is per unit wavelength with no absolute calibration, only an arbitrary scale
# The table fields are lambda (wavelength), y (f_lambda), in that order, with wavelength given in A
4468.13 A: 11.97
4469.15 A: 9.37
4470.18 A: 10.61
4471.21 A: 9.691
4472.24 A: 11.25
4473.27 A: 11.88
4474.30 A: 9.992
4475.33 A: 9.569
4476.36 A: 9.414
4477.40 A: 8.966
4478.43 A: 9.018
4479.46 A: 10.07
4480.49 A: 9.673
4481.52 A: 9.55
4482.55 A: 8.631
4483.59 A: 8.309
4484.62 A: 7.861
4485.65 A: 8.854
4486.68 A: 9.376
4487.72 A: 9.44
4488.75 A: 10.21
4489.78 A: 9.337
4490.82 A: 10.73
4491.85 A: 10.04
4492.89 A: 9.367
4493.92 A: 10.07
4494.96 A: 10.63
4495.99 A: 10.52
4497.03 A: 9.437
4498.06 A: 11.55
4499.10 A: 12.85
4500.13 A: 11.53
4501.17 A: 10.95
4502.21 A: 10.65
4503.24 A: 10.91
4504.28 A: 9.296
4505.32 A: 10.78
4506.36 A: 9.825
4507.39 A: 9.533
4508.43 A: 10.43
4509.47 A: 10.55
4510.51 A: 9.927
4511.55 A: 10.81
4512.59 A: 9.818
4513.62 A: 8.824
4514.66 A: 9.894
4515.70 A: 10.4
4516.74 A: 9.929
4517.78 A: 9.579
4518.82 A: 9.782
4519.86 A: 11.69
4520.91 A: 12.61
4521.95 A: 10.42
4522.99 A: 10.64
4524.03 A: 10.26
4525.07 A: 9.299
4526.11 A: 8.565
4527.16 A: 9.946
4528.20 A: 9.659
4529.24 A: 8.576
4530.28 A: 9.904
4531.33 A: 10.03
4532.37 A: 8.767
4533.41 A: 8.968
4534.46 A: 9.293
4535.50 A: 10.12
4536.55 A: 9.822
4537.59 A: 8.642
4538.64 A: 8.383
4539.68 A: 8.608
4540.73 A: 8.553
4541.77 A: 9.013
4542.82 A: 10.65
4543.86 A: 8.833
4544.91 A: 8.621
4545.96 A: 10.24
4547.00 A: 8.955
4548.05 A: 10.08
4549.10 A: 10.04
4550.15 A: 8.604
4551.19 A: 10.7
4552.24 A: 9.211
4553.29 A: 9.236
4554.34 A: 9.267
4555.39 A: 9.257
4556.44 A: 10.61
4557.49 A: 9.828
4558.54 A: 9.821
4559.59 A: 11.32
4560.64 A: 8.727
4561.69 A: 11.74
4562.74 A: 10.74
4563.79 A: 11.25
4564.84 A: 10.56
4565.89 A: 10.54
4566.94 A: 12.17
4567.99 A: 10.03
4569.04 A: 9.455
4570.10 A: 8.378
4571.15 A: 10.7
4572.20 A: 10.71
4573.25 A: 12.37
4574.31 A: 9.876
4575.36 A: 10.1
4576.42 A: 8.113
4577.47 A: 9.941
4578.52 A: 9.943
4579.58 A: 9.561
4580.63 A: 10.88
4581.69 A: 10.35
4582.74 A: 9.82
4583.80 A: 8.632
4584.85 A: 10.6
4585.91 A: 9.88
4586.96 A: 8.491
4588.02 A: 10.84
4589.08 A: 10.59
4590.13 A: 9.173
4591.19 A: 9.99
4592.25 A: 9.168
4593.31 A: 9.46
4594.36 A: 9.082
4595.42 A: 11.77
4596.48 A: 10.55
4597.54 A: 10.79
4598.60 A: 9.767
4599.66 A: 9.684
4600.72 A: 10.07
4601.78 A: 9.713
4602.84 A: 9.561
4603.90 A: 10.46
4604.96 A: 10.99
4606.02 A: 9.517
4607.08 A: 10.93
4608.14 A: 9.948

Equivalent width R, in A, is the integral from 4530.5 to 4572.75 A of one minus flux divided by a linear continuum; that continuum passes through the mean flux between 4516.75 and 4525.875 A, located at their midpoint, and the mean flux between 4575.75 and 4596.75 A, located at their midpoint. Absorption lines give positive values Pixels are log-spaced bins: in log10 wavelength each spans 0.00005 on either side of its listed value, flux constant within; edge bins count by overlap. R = 1.6 A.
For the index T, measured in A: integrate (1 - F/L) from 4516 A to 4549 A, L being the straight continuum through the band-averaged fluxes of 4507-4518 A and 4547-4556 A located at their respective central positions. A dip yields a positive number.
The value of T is 0.38 A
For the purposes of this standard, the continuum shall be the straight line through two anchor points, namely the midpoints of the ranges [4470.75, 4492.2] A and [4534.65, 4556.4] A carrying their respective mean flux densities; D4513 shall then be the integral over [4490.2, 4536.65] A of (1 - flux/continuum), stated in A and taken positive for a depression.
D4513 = -3.3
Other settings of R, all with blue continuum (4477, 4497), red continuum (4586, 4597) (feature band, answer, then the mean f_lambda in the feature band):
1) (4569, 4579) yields -0.1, 9.98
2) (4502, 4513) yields -0.7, 10.2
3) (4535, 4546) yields 0.6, 9.18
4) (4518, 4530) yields -0.6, 10.1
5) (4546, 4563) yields -0.2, 9.88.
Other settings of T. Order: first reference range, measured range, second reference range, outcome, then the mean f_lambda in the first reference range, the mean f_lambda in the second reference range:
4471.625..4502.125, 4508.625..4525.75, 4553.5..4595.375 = -0.4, 9.98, 10.1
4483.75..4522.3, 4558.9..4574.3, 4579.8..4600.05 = -0.8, 10.2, 9.97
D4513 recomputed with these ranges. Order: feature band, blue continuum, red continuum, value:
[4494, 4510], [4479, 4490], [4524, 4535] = -2.3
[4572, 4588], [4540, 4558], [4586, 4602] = -0.3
